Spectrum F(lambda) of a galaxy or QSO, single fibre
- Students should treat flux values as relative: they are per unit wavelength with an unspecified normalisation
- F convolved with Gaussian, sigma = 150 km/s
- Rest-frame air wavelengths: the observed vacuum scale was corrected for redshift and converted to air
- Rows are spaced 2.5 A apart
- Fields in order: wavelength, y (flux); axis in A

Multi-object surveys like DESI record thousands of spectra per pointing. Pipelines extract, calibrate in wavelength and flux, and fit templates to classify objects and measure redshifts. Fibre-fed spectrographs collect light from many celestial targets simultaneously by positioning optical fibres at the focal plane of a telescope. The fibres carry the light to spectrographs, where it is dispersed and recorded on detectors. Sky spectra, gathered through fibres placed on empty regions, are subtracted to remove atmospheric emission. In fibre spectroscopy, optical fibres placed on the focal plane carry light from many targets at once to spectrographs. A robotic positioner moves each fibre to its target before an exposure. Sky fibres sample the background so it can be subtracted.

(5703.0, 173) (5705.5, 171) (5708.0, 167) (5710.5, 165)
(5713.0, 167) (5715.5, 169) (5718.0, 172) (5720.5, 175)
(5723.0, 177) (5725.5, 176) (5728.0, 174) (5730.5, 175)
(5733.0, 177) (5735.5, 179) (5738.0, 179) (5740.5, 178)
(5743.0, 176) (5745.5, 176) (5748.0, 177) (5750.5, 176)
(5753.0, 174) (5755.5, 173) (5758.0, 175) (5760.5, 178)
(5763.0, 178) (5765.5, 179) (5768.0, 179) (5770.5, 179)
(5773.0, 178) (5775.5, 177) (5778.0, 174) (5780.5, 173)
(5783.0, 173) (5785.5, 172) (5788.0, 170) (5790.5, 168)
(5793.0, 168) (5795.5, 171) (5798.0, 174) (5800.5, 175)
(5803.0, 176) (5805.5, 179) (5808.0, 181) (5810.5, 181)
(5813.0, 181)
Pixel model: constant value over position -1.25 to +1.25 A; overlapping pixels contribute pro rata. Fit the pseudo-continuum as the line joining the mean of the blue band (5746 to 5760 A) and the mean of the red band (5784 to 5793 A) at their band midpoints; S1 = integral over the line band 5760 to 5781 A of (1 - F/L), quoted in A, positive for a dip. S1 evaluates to -0.6 A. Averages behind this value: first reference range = 175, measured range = 177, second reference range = 170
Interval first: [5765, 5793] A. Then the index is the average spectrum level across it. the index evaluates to 174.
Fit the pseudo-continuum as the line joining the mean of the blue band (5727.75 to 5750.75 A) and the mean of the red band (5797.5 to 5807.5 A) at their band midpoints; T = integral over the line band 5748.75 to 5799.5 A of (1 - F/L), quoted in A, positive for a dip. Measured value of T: 0.6 A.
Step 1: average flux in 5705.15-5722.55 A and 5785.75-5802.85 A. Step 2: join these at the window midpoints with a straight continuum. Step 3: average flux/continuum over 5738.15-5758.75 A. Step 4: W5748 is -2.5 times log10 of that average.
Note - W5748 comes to -0.03 mag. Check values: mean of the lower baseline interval 170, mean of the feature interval 176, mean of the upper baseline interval 171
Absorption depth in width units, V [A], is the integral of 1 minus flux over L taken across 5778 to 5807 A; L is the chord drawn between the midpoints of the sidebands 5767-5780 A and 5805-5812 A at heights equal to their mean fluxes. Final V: 1.0 A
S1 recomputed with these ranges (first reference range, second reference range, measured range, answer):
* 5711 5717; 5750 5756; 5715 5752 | -1.0 A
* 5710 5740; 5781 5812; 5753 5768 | -0.2 A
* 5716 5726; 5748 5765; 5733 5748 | -0.2 A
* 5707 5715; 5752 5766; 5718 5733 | -0.5 A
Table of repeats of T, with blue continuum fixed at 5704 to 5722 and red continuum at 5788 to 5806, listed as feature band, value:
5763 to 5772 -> -0.4 A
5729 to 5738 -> -0.4 A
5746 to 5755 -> -0.2 A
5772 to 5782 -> -0.2 A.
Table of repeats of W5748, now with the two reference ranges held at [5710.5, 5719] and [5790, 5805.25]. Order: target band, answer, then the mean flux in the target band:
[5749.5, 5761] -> -0.03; 175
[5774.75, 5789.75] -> -0.01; 173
